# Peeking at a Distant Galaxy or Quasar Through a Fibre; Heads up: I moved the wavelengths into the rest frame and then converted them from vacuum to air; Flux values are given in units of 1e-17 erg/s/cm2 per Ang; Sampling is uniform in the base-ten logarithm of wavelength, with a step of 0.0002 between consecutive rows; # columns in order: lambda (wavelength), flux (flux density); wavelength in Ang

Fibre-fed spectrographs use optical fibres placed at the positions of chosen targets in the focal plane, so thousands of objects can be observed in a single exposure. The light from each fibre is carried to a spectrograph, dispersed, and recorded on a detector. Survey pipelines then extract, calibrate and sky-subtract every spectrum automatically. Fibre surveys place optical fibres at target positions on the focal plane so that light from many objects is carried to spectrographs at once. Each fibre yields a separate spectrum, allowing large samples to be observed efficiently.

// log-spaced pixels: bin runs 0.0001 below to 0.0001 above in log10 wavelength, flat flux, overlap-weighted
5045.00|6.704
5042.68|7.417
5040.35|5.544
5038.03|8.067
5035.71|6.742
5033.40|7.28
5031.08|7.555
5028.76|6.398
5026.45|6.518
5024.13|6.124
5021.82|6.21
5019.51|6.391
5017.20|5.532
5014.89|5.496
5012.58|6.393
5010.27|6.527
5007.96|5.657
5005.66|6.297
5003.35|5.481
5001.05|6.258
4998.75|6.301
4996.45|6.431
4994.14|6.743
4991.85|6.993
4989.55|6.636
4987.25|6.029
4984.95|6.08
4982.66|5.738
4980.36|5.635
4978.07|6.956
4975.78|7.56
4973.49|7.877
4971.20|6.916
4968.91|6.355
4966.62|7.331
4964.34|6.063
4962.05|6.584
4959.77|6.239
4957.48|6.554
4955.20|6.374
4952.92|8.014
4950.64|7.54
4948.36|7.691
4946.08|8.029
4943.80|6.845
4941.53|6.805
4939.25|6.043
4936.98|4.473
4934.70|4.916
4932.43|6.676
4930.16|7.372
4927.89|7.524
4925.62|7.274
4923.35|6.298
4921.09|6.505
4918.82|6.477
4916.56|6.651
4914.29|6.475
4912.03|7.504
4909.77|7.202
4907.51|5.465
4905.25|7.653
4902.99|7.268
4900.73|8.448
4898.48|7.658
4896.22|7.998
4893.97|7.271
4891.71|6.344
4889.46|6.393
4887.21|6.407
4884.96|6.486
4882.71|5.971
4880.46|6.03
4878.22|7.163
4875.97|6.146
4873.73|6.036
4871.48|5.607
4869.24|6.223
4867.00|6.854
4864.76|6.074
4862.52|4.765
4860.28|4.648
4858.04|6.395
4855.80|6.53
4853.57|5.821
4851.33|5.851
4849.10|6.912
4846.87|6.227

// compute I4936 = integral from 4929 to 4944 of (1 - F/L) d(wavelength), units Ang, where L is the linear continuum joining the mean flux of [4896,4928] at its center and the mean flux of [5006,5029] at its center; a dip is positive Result 1.6 Ang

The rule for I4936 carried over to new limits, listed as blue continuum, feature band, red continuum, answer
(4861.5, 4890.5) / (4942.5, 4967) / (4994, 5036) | -3.0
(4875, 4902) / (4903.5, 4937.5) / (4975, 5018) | 0.4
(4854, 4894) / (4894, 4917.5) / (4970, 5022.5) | -3.9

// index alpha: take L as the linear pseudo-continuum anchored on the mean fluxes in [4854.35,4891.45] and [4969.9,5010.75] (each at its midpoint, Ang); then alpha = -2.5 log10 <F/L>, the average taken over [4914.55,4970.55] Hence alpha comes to -0.06 mag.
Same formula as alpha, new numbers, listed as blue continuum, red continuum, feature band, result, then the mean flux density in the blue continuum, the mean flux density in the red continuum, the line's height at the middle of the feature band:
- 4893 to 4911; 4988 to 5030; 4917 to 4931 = 0.04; 7.37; 6.24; 7.14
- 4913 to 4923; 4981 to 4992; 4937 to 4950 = -0.08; 6.53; 6.2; 6.4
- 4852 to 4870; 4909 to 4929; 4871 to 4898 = -0.04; 5.9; 6.87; 6.3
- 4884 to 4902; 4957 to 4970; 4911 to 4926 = 0.03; 7.13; 6.52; 6.91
